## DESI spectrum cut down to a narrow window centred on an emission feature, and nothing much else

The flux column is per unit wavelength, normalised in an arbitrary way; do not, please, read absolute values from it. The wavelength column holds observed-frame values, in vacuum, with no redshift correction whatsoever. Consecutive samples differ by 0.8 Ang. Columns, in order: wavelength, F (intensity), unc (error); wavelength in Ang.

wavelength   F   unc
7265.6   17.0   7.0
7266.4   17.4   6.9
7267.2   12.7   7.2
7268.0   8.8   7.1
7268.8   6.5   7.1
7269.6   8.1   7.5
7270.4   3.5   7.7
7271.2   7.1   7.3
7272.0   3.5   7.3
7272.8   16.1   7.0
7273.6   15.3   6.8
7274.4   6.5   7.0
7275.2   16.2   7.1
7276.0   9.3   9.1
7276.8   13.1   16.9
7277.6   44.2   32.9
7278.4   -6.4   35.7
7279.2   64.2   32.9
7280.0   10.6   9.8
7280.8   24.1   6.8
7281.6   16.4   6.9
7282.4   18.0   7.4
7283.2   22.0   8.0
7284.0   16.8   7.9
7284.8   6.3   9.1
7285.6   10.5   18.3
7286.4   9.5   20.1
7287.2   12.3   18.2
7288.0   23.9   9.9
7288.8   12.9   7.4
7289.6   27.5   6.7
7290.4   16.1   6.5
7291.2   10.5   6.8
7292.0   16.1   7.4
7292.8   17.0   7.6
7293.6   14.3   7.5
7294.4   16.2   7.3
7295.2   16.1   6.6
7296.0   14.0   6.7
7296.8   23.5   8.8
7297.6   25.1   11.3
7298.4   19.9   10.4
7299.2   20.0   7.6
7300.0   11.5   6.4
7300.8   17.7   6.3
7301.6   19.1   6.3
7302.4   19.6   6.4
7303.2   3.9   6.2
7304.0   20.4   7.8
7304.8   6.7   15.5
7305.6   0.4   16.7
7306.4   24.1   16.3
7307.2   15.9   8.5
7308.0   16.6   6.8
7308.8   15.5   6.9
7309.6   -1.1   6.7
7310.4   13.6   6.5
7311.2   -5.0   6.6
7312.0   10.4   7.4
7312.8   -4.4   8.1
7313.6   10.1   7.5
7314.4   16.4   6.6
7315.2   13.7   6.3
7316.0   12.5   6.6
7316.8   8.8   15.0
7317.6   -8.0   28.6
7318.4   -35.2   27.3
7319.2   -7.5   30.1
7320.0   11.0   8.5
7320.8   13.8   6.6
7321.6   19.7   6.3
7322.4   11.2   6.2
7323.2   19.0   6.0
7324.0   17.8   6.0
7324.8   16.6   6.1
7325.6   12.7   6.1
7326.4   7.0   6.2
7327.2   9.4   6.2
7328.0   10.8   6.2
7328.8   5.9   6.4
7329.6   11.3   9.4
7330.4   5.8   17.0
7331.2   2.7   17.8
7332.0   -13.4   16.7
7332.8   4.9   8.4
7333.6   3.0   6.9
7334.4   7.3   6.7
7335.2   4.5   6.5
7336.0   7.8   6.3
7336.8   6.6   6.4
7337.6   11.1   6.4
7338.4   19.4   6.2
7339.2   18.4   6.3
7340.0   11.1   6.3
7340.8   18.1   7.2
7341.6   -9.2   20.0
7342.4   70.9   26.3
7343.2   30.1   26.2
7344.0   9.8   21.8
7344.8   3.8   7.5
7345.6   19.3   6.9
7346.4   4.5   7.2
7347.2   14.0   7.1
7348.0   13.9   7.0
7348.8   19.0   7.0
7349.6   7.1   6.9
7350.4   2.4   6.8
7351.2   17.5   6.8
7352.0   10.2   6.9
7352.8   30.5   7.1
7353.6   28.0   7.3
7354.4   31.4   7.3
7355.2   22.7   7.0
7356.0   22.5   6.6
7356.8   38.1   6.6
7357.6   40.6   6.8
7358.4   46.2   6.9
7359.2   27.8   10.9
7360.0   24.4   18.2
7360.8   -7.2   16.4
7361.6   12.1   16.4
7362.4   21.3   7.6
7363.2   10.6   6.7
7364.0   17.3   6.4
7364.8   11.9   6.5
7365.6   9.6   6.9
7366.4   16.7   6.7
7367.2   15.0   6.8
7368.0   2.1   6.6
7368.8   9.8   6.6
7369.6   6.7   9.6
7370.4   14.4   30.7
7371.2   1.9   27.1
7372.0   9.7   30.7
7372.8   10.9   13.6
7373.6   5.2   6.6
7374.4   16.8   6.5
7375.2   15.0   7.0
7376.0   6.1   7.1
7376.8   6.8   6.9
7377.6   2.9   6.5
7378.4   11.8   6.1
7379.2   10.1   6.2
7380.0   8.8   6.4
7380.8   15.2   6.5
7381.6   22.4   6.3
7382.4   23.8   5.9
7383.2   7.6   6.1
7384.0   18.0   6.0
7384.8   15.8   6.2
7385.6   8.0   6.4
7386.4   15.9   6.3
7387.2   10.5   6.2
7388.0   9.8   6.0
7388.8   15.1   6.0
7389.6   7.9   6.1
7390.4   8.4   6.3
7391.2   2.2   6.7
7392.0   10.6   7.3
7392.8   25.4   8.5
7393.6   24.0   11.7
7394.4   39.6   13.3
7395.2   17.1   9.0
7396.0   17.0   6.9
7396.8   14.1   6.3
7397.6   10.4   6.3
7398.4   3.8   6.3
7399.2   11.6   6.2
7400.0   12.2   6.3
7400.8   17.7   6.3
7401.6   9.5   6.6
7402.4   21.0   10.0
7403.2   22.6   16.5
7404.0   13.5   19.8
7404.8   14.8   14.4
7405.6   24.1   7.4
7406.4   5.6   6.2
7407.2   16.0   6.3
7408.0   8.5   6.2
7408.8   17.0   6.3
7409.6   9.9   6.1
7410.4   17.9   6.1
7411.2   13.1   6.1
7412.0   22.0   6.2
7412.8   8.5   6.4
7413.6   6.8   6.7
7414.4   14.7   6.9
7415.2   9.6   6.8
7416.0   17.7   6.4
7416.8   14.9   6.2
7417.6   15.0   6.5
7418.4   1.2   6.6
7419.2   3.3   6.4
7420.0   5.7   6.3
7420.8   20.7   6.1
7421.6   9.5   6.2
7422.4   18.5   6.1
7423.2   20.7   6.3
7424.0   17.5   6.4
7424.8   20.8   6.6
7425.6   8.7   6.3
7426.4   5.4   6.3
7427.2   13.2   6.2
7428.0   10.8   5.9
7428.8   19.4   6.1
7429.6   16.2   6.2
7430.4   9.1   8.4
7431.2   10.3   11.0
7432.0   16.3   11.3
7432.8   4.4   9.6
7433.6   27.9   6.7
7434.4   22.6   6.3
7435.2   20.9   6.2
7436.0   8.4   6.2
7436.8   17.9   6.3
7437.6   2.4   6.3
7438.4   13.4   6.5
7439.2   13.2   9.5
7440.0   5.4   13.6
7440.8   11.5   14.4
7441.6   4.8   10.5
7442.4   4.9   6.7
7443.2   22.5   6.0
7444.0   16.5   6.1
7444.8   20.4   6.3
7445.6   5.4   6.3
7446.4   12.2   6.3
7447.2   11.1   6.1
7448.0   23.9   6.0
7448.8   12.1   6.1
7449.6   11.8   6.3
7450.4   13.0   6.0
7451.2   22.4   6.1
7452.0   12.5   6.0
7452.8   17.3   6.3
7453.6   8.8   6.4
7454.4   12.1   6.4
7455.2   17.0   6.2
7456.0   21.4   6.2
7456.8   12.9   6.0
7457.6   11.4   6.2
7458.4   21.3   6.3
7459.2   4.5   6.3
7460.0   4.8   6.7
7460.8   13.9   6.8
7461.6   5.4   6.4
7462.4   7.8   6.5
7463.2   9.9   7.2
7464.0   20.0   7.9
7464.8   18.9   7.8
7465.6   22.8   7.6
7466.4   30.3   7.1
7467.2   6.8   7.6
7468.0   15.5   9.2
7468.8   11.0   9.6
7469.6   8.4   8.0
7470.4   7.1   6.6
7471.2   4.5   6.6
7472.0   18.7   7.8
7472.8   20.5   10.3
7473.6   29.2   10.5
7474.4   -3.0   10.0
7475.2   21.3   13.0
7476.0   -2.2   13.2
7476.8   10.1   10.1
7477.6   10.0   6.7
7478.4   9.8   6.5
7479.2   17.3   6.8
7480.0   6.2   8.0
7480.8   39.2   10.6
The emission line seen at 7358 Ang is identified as H-beta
